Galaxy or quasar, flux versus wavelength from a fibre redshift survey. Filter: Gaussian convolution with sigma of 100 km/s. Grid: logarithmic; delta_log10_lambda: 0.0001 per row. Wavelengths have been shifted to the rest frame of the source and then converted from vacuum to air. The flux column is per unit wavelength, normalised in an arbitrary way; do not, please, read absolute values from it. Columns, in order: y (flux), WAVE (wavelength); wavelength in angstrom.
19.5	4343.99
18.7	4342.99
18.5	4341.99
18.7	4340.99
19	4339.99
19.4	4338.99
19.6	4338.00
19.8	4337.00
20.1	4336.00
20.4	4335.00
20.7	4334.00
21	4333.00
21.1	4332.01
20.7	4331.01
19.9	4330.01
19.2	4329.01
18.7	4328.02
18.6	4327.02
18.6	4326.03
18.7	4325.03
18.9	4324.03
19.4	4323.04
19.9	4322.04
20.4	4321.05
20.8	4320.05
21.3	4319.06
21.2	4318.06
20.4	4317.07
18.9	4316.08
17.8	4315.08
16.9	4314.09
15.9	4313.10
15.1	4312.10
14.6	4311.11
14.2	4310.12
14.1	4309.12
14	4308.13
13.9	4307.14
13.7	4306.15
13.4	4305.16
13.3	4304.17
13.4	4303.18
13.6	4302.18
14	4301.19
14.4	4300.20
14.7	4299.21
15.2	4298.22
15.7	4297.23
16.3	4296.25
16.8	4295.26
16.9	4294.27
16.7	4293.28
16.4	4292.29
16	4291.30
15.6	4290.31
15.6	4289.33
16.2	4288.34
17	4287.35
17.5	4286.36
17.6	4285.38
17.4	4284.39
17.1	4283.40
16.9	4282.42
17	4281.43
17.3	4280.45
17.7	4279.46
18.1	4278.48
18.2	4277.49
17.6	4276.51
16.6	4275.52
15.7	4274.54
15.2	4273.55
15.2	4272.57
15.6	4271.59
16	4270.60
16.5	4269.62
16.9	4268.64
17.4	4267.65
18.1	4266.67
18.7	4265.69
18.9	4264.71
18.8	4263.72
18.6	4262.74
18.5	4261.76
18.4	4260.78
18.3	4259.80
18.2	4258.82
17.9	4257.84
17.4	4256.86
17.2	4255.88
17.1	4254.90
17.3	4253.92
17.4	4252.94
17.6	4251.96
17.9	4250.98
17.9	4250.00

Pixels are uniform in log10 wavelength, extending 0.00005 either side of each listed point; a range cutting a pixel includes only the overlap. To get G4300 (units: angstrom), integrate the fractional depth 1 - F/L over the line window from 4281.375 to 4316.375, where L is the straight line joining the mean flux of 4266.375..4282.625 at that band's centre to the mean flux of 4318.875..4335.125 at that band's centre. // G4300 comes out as 4.9 angstrom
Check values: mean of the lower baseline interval 16.8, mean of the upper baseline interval 19.9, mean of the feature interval 15.6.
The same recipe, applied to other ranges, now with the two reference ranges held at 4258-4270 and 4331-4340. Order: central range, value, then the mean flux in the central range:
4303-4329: 3.2 angstrom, 17.3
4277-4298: 2.2 angstrom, 16.8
